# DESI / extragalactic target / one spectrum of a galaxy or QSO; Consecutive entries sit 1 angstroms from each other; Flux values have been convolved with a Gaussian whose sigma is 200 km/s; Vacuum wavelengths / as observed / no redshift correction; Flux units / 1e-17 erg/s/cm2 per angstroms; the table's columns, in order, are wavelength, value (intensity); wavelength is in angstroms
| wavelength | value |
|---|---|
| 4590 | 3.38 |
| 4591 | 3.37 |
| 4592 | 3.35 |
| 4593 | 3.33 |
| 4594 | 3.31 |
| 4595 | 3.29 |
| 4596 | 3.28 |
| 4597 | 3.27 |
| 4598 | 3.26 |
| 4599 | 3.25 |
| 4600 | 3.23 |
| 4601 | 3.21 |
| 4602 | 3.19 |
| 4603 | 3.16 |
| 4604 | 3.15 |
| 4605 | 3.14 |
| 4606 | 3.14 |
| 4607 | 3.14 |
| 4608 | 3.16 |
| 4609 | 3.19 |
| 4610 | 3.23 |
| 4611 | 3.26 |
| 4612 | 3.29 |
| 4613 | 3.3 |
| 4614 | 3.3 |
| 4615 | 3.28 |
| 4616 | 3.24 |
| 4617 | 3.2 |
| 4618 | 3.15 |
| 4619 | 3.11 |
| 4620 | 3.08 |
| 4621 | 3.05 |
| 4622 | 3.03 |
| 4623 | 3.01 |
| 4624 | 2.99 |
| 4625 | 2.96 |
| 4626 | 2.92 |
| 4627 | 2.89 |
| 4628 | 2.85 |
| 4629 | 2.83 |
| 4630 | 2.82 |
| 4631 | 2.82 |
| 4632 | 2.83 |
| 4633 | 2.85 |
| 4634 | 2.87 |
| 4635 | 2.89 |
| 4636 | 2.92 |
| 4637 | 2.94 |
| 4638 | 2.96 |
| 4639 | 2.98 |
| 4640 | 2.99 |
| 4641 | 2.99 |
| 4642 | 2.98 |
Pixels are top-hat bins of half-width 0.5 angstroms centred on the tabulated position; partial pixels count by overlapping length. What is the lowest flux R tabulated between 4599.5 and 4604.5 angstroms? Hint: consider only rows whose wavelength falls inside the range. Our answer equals 3.15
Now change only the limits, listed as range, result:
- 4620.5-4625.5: 2.96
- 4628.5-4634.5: 2.82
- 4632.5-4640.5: 2.85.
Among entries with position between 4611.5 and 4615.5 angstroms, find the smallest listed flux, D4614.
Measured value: 3.28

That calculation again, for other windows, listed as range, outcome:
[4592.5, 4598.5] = 3.26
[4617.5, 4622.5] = 3.03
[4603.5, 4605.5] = 3.14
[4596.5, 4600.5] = 3.23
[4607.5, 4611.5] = 3.16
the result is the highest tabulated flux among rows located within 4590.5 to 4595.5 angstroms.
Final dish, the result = 3.37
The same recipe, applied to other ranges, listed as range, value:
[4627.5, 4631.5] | 2.85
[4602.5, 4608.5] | 3.16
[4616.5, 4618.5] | 3.2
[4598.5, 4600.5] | 3.25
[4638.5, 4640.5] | 2.99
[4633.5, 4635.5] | 2.89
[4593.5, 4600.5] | 3.31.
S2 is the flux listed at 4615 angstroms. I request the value 3.28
